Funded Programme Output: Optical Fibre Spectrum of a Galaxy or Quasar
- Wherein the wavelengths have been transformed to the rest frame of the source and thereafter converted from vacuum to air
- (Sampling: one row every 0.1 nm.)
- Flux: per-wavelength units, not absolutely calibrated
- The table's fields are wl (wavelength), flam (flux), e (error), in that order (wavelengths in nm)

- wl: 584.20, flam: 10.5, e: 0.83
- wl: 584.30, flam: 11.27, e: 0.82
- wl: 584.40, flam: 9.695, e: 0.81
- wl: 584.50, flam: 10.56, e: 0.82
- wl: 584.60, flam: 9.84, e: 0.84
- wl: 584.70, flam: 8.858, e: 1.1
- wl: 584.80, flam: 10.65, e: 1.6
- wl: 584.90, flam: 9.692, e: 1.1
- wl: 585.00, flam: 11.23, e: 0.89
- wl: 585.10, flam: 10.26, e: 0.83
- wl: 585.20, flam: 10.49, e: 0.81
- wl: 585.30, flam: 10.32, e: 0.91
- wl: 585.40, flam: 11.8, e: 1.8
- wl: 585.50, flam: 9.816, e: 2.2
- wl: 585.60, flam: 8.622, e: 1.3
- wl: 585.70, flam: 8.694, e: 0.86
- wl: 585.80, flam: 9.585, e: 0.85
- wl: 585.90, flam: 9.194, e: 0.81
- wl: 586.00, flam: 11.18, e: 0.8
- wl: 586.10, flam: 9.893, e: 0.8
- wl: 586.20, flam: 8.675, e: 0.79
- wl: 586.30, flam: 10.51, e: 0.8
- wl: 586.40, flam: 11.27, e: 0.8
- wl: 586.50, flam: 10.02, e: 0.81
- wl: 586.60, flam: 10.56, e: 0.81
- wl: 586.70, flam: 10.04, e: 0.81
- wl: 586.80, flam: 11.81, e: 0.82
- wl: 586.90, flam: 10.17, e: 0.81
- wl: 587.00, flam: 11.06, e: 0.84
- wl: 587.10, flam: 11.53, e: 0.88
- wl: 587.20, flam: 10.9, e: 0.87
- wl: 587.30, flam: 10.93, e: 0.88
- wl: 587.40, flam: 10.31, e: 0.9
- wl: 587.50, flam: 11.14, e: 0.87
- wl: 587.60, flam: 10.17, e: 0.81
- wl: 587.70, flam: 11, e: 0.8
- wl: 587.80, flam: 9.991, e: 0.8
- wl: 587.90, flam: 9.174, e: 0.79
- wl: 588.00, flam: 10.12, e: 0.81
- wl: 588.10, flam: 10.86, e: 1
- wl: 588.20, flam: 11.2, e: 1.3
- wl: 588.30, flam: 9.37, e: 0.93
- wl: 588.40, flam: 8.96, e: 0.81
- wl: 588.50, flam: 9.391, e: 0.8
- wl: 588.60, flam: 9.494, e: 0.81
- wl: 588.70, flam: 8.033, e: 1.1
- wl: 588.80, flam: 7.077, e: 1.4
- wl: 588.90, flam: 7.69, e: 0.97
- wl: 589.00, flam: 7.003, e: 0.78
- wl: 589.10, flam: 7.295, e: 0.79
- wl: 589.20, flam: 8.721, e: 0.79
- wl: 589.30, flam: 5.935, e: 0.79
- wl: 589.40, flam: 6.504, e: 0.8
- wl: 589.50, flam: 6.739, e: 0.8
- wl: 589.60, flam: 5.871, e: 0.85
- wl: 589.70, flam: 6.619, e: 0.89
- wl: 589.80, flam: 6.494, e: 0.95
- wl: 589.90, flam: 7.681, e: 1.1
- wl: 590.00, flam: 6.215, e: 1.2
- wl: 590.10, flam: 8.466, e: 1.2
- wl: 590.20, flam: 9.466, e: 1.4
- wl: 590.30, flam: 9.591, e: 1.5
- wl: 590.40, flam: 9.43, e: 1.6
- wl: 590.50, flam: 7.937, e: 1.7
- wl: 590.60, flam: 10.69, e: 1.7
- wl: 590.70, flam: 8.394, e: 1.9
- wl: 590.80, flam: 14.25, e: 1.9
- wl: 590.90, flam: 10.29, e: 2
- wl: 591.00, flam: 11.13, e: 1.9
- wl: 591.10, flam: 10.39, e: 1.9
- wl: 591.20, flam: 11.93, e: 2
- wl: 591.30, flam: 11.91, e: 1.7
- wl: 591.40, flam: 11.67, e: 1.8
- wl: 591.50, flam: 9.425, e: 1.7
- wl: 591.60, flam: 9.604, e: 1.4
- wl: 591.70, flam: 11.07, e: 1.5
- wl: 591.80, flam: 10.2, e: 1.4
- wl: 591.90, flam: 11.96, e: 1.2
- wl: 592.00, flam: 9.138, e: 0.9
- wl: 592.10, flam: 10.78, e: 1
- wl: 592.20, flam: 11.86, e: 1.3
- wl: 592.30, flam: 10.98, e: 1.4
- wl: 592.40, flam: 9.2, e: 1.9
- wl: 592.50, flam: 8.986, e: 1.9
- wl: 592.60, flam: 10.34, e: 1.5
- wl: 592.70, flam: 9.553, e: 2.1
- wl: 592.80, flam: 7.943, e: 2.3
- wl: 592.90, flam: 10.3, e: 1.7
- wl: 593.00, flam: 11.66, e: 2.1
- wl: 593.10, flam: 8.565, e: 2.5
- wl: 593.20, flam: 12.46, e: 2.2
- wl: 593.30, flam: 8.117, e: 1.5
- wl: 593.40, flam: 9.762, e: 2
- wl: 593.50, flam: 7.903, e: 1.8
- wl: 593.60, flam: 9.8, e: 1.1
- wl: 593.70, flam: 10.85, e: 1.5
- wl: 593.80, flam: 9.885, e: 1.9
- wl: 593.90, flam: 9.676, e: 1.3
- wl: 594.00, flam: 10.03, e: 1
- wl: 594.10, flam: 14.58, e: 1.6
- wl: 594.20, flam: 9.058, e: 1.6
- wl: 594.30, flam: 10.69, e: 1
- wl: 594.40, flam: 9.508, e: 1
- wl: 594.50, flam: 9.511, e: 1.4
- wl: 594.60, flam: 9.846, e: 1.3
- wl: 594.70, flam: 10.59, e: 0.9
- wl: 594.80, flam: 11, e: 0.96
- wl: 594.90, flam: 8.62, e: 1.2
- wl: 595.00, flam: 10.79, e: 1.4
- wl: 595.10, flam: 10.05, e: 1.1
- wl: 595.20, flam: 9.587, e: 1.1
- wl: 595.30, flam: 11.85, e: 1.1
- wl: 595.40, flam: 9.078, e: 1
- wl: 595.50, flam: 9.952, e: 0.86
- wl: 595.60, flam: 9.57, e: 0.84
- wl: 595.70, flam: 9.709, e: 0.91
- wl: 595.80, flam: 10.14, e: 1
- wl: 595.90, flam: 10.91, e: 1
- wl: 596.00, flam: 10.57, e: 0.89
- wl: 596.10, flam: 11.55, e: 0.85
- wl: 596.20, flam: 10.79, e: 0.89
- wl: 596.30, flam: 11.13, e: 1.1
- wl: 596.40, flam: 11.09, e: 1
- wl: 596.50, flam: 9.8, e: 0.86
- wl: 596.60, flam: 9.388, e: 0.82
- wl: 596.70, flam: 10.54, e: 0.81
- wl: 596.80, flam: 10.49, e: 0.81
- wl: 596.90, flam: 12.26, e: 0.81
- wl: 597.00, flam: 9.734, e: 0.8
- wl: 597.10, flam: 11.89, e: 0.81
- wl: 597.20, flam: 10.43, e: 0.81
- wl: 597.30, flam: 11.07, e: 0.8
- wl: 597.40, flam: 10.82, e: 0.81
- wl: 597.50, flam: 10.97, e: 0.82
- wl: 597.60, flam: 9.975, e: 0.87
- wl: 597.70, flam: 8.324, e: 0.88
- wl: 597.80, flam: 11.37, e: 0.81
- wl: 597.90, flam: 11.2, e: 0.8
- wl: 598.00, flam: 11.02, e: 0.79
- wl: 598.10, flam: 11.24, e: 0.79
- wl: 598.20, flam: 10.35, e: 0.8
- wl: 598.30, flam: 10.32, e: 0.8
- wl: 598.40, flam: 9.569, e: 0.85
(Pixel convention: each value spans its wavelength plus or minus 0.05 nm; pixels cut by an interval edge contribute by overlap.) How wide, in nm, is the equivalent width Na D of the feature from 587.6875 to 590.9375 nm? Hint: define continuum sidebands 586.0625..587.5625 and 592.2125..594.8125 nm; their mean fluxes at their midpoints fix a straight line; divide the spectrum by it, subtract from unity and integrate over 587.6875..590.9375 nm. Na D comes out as 0.55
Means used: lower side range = 10.6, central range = 8.63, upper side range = 10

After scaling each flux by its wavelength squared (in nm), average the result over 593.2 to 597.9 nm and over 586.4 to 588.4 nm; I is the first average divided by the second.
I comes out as 1.01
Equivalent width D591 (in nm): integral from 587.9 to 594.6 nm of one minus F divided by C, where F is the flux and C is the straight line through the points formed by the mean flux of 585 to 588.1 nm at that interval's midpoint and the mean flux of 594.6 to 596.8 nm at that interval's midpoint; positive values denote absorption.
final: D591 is 0.54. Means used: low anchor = 10.3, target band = 9.49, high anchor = 10.3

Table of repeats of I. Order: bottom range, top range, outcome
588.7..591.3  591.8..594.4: 1.20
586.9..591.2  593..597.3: 1.15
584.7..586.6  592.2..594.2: 1.02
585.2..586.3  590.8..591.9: 1.14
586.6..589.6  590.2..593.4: 1.11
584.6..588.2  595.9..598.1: 1.08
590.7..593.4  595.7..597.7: 1.03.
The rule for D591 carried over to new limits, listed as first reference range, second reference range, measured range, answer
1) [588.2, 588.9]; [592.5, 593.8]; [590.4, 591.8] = -0.191 nm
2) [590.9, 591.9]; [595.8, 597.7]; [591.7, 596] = 0.251 nm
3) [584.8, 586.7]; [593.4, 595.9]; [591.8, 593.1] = -0.007 nm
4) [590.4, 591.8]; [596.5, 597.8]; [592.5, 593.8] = 0.101 nm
